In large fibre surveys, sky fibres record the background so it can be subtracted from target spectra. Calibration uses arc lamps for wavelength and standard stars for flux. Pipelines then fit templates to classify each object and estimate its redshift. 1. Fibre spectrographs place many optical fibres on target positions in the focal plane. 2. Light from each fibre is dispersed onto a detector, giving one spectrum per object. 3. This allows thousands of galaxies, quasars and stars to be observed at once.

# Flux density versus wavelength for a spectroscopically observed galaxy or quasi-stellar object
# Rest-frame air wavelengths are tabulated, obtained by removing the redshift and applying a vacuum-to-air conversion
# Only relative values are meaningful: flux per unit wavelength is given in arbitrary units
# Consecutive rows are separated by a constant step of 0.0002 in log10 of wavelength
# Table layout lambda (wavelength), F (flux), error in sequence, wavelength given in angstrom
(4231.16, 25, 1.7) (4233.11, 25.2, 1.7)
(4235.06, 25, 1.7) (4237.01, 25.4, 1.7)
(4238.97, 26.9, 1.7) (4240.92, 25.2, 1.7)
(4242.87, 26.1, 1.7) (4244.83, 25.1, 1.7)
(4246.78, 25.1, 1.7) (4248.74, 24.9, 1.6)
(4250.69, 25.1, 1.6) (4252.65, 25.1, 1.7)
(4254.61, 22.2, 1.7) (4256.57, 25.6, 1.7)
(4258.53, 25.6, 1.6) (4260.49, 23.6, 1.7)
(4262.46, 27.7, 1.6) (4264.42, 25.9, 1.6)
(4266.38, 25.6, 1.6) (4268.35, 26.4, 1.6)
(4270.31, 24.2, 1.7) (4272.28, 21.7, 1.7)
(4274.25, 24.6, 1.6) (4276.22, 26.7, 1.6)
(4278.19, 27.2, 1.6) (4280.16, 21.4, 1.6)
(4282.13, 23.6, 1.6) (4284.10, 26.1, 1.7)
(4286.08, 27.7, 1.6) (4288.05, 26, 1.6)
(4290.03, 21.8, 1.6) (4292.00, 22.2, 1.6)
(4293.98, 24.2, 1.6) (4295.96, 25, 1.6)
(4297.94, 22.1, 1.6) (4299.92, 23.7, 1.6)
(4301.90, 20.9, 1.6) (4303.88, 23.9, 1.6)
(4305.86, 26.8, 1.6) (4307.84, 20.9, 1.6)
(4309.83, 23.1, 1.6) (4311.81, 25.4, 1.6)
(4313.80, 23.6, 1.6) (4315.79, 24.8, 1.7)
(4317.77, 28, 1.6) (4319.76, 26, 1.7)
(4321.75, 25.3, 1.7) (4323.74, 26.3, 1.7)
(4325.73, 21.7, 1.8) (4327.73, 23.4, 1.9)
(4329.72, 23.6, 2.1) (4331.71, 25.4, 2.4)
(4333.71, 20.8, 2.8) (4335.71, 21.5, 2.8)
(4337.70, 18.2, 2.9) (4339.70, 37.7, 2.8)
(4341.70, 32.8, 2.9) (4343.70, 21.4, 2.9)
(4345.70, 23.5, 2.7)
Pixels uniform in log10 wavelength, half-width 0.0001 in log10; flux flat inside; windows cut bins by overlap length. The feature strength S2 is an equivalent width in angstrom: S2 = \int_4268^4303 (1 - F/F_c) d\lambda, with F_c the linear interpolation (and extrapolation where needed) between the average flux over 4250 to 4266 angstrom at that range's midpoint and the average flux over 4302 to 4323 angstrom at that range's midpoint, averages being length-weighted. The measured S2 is 1.0 angstrom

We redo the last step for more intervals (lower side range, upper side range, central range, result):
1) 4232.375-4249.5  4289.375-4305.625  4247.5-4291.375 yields -1.1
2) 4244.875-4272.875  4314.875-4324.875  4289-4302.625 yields 1.5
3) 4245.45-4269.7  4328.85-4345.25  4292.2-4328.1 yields 1.5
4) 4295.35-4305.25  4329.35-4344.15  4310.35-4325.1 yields -0.7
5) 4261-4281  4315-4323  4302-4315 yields 1.1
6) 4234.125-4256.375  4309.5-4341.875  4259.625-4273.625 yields 0.0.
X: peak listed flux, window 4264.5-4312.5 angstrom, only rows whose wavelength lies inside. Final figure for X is 27.7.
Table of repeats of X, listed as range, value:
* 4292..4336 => 28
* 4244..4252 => 25.1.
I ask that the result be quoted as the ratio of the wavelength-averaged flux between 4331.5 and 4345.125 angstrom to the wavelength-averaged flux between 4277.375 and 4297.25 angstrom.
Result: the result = 1.04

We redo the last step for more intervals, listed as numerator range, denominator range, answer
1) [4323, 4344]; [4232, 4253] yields 0.98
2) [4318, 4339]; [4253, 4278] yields 0.94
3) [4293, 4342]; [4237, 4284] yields 0.98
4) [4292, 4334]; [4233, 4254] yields 0.95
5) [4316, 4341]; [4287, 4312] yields 1.06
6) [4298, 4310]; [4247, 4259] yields 0.94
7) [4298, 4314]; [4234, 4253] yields 0.92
